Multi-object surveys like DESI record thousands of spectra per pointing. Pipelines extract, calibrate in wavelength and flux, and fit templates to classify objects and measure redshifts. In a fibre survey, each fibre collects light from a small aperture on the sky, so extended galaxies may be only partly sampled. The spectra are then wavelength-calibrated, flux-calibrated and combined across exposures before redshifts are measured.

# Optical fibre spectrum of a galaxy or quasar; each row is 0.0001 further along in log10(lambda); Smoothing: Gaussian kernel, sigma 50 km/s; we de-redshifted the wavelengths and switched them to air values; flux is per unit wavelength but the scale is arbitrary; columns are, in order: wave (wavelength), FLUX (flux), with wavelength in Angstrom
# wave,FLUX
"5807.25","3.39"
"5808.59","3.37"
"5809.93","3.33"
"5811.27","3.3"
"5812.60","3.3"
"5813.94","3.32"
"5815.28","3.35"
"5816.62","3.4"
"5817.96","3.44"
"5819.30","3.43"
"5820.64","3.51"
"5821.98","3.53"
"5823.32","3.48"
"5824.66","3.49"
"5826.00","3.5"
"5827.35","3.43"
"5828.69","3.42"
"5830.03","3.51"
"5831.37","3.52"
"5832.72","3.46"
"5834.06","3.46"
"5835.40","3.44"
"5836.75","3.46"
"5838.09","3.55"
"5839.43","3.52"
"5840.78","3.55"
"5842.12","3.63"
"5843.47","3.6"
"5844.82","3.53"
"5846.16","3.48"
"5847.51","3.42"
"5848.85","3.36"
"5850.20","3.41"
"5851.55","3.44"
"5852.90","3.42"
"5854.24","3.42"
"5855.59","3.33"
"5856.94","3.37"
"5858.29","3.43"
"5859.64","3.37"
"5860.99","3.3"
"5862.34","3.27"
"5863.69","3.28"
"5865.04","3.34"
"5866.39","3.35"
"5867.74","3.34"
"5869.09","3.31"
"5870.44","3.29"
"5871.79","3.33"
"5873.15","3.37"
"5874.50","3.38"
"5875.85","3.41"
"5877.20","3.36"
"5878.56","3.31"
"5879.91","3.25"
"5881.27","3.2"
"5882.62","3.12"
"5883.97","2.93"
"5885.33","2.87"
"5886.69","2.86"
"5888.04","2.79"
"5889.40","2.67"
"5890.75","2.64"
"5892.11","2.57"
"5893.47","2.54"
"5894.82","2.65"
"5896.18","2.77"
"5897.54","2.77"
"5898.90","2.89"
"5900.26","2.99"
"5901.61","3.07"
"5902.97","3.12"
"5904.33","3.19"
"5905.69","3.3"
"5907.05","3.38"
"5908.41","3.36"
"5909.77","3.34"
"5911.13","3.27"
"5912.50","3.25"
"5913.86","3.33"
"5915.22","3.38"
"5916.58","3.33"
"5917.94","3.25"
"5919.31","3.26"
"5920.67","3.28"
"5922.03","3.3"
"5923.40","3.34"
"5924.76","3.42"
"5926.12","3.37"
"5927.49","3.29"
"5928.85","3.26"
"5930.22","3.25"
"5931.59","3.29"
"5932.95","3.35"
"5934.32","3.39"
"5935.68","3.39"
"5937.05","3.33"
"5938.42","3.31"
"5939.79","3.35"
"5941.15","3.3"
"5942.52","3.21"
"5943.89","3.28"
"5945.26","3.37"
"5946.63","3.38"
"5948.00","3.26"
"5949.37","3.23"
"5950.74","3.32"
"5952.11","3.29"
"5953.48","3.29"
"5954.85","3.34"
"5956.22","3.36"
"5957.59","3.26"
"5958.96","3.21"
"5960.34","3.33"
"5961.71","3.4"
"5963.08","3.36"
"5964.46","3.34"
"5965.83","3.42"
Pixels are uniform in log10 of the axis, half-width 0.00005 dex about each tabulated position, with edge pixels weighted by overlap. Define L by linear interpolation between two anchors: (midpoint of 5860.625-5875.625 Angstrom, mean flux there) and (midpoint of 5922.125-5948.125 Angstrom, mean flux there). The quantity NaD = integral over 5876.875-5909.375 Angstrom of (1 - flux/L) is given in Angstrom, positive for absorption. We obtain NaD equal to 3.4 Angstrom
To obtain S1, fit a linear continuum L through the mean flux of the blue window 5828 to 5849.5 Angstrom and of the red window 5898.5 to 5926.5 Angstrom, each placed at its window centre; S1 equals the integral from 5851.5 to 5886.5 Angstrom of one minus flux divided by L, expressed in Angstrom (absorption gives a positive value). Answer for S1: 1.1 Angstrom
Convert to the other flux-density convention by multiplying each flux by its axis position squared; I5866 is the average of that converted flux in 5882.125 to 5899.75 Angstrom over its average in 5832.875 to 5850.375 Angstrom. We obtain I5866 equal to 0.8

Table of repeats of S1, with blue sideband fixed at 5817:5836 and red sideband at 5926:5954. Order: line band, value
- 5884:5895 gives 2.2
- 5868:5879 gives 0.2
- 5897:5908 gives 0.9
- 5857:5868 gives 0.3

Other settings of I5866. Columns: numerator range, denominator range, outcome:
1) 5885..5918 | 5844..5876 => 0.91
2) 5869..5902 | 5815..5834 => 0.89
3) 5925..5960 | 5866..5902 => 1.11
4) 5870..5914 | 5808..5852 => 0.91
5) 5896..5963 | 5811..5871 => 0.98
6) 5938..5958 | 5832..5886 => 1.01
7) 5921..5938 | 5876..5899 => 1.16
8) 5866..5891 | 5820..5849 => 0.92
